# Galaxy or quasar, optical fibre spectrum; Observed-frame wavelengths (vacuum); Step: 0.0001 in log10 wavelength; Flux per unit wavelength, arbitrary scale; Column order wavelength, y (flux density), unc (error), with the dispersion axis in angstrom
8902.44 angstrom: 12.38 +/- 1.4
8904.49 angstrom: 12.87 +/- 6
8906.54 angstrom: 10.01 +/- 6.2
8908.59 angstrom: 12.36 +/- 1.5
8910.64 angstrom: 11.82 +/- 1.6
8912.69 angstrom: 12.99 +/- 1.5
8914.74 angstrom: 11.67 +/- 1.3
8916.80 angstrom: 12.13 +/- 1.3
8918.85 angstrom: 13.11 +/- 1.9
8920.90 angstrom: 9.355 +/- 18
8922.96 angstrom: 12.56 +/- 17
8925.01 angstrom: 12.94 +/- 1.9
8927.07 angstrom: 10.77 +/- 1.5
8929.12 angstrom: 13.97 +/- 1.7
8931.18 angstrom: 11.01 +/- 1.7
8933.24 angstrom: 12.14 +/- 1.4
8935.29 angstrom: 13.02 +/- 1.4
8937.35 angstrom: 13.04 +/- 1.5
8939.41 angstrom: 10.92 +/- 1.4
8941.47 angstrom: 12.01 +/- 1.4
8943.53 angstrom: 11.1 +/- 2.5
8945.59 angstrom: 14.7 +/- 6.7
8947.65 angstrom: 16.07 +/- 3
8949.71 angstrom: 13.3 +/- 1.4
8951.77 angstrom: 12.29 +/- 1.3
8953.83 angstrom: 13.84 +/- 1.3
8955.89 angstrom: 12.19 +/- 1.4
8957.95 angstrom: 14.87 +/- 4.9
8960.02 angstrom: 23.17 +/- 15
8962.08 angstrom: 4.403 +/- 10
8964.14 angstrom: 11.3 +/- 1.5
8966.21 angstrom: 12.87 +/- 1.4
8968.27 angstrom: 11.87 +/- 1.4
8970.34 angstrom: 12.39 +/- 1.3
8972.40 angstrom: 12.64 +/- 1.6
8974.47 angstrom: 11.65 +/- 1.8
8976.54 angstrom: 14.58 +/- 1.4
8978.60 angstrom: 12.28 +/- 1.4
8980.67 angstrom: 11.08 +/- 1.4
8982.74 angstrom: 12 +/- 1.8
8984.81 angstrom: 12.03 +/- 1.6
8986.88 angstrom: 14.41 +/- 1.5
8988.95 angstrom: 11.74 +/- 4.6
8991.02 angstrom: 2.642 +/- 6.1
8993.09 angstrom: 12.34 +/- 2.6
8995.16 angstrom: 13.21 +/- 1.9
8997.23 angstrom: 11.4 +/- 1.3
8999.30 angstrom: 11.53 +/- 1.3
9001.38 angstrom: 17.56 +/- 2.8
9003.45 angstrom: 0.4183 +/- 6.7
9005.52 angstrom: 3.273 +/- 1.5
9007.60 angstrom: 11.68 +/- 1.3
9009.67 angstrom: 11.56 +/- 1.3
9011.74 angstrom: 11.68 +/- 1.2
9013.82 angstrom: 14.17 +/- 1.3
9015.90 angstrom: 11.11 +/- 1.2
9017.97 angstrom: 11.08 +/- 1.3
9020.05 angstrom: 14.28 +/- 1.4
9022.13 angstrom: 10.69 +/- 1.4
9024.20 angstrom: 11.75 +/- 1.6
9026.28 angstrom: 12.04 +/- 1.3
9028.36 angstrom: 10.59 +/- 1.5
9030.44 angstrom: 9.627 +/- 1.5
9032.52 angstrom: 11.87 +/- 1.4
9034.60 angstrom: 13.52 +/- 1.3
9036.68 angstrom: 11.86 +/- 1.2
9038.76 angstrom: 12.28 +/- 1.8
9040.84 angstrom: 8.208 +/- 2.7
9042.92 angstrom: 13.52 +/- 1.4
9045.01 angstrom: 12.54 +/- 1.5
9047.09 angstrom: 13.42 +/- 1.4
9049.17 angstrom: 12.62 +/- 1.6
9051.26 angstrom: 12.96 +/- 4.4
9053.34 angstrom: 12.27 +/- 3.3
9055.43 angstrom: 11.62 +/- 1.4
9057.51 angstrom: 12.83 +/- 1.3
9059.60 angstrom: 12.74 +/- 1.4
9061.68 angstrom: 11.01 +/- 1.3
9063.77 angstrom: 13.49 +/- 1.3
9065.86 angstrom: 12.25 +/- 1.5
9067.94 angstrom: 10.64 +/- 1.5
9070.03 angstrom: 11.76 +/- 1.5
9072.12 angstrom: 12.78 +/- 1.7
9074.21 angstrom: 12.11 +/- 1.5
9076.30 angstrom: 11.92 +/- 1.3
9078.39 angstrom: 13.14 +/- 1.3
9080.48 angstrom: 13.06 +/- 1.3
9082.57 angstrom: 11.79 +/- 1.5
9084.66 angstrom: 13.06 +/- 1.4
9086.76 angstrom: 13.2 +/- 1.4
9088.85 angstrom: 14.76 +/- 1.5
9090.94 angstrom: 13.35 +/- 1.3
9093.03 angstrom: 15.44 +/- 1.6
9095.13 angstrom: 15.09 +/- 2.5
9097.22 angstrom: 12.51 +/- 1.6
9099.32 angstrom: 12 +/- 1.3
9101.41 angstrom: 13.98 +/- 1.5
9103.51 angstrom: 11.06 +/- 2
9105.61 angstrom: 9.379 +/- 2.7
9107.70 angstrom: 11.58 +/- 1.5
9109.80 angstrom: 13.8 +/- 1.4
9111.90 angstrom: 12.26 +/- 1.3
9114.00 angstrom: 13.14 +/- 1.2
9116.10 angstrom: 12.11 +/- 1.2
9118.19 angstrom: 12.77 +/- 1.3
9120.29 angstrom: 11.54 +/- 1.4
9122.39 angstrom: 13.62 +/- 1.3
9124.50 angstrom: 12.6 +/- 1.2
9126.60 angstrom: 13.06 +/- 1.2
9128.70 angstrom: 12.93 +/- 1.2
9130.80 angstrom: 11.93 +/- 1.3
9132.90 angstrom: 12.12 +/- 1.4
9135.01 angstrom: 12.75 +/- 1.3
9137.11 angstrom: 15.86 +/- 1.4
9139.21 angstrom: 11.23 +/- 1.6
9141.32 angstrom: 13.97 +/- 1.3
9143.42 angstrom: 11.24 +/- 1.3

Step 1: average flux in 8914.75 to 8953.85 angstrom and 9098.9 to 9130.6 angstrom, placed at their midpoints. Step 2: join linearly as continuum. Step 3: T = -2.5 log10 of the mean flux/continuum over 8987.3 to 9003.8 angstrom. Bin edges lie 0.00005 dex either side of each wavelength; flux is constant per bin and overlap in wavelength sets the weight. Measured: 0.17 mag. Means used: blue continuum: 12.5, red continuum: 12.4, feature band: 10.7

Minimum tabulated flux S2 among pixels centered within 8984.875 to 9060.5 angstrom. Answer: 0.4183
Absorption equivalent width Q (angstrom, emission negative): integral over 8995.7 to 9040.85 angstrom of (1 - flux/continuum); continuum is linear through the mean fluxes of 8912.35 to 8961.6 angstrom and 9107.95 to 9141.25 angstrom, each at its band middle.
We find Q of 6.3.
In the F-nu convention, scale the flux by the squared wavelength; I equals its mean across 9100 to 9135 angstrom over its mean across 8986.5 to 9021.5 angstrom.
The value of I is 1.18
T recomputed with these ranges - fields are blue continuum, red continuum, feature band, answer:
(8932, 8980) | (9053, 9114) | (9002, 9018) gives 0.322 mag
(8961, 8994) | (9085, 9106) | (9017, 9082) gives 0.032 mag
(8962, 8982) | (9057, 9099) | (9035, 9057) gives 0.031 mag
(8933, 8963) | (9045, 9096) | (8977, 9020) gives 0.185 mag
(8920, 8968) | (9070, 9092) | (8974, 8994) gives 0.114 mag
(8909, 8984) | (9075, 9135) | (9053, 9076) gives 0.050 mag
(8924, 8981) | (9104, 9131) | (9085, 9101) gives -0.111 mag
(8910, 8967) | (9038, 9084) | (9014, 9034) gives 0.067 mag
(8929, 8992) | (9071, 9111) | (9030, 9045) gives 0.086 mag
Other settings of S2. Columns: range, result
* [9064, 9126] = 9.379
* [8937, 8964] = 4.403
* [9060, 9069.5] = 10.64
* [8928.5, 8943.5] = 10.92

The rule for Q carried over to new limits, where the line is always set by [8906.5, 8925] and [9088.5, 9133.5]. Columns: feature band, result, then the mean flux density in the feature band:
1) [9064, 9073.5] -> 0.43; 12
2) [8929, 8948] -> -0.93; 12.6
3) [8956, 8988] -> -1.52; 12.7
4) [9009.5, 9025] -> 0.36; 12.1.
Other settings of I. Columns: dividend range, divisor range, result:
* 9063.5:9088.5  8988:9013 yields 1.27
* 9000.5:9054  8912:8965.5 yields 0.92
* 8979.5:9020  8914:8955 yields 0.88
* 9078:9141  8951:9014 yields 1.13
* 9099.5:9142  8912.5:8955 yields 1.05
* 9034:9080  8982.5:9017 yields 1.16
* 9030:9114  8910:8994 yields 1.04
